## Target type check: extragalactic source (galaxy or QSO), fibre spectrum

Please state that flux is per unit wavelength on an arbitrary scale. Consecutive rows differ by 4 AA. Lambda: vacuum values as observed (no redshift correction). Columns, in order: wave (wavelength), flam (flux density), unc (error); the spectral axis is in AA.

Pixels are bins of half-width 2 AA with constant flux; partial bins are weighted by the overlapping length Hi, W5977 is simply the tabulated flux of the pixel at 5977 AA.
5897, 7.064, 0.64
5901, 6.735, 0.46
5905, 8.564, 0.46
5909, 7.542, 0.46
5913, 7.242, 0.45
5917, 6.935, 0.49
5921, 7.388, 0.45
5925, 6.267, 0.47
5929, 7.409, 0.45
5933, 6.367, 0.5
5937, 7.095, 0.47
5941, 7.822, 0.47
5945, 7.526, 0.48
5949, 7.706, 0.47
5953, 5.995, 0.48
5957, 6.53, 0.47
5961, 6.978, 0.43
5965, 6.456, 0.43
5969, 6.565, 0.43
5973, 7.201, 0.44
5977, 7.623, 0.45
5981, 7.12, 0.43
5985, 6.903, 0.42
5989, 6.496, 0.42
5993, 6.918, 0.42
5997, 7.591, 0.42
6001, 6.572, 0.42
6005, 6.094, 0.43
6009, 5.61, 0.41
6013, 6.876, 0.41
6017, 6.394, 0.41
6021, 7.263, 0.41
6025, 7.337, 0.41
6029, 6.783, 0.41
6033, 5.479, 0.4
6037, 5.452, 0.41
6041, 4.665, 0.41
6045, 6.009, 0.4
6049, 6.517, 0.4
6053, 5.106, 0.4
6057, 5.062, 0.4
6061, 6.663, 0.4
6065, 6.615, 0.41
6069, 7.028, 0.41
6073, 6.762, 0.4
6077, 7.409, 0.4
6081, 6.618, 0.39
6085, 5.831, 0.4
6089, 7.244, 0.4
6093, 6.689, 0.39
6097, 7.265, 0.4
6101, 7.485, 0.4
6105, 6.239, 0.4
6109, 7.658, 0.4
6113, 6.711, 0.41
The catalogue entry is 7.623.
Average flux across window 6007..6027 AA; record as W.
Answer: 6.7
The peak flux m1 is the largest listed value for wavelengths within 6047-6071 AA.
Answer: 7.028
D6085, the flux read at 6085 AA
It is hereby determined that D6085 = 5.831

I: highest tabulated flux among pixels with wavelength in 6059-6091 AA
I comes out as 7.409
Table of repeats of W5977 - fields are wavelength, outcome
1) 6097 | 7.265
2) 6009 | 5.61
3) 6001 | 6.572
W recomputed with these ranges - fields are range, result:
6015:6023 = 6.83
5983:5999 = 6.98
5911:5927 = 6.96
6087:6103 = 7.17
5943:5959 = 6.94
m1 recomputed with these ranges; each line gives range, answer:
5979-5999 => 7.591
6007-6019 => 6.876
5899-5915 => 8.564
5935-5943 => 7.822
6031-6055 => 6.517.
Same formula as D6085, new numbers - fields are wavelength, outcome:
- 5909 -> 7.542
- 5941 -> 7.822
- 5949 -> 7.706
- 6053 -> 5.106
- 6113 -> 6.711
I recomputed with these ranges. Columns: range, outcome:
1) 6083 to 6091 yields 7.244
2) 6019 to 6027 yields 7.337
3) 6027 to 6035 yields 6.783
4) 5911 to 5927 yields 7.388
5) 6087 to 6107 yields 7.485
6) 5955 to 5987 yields 7.623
